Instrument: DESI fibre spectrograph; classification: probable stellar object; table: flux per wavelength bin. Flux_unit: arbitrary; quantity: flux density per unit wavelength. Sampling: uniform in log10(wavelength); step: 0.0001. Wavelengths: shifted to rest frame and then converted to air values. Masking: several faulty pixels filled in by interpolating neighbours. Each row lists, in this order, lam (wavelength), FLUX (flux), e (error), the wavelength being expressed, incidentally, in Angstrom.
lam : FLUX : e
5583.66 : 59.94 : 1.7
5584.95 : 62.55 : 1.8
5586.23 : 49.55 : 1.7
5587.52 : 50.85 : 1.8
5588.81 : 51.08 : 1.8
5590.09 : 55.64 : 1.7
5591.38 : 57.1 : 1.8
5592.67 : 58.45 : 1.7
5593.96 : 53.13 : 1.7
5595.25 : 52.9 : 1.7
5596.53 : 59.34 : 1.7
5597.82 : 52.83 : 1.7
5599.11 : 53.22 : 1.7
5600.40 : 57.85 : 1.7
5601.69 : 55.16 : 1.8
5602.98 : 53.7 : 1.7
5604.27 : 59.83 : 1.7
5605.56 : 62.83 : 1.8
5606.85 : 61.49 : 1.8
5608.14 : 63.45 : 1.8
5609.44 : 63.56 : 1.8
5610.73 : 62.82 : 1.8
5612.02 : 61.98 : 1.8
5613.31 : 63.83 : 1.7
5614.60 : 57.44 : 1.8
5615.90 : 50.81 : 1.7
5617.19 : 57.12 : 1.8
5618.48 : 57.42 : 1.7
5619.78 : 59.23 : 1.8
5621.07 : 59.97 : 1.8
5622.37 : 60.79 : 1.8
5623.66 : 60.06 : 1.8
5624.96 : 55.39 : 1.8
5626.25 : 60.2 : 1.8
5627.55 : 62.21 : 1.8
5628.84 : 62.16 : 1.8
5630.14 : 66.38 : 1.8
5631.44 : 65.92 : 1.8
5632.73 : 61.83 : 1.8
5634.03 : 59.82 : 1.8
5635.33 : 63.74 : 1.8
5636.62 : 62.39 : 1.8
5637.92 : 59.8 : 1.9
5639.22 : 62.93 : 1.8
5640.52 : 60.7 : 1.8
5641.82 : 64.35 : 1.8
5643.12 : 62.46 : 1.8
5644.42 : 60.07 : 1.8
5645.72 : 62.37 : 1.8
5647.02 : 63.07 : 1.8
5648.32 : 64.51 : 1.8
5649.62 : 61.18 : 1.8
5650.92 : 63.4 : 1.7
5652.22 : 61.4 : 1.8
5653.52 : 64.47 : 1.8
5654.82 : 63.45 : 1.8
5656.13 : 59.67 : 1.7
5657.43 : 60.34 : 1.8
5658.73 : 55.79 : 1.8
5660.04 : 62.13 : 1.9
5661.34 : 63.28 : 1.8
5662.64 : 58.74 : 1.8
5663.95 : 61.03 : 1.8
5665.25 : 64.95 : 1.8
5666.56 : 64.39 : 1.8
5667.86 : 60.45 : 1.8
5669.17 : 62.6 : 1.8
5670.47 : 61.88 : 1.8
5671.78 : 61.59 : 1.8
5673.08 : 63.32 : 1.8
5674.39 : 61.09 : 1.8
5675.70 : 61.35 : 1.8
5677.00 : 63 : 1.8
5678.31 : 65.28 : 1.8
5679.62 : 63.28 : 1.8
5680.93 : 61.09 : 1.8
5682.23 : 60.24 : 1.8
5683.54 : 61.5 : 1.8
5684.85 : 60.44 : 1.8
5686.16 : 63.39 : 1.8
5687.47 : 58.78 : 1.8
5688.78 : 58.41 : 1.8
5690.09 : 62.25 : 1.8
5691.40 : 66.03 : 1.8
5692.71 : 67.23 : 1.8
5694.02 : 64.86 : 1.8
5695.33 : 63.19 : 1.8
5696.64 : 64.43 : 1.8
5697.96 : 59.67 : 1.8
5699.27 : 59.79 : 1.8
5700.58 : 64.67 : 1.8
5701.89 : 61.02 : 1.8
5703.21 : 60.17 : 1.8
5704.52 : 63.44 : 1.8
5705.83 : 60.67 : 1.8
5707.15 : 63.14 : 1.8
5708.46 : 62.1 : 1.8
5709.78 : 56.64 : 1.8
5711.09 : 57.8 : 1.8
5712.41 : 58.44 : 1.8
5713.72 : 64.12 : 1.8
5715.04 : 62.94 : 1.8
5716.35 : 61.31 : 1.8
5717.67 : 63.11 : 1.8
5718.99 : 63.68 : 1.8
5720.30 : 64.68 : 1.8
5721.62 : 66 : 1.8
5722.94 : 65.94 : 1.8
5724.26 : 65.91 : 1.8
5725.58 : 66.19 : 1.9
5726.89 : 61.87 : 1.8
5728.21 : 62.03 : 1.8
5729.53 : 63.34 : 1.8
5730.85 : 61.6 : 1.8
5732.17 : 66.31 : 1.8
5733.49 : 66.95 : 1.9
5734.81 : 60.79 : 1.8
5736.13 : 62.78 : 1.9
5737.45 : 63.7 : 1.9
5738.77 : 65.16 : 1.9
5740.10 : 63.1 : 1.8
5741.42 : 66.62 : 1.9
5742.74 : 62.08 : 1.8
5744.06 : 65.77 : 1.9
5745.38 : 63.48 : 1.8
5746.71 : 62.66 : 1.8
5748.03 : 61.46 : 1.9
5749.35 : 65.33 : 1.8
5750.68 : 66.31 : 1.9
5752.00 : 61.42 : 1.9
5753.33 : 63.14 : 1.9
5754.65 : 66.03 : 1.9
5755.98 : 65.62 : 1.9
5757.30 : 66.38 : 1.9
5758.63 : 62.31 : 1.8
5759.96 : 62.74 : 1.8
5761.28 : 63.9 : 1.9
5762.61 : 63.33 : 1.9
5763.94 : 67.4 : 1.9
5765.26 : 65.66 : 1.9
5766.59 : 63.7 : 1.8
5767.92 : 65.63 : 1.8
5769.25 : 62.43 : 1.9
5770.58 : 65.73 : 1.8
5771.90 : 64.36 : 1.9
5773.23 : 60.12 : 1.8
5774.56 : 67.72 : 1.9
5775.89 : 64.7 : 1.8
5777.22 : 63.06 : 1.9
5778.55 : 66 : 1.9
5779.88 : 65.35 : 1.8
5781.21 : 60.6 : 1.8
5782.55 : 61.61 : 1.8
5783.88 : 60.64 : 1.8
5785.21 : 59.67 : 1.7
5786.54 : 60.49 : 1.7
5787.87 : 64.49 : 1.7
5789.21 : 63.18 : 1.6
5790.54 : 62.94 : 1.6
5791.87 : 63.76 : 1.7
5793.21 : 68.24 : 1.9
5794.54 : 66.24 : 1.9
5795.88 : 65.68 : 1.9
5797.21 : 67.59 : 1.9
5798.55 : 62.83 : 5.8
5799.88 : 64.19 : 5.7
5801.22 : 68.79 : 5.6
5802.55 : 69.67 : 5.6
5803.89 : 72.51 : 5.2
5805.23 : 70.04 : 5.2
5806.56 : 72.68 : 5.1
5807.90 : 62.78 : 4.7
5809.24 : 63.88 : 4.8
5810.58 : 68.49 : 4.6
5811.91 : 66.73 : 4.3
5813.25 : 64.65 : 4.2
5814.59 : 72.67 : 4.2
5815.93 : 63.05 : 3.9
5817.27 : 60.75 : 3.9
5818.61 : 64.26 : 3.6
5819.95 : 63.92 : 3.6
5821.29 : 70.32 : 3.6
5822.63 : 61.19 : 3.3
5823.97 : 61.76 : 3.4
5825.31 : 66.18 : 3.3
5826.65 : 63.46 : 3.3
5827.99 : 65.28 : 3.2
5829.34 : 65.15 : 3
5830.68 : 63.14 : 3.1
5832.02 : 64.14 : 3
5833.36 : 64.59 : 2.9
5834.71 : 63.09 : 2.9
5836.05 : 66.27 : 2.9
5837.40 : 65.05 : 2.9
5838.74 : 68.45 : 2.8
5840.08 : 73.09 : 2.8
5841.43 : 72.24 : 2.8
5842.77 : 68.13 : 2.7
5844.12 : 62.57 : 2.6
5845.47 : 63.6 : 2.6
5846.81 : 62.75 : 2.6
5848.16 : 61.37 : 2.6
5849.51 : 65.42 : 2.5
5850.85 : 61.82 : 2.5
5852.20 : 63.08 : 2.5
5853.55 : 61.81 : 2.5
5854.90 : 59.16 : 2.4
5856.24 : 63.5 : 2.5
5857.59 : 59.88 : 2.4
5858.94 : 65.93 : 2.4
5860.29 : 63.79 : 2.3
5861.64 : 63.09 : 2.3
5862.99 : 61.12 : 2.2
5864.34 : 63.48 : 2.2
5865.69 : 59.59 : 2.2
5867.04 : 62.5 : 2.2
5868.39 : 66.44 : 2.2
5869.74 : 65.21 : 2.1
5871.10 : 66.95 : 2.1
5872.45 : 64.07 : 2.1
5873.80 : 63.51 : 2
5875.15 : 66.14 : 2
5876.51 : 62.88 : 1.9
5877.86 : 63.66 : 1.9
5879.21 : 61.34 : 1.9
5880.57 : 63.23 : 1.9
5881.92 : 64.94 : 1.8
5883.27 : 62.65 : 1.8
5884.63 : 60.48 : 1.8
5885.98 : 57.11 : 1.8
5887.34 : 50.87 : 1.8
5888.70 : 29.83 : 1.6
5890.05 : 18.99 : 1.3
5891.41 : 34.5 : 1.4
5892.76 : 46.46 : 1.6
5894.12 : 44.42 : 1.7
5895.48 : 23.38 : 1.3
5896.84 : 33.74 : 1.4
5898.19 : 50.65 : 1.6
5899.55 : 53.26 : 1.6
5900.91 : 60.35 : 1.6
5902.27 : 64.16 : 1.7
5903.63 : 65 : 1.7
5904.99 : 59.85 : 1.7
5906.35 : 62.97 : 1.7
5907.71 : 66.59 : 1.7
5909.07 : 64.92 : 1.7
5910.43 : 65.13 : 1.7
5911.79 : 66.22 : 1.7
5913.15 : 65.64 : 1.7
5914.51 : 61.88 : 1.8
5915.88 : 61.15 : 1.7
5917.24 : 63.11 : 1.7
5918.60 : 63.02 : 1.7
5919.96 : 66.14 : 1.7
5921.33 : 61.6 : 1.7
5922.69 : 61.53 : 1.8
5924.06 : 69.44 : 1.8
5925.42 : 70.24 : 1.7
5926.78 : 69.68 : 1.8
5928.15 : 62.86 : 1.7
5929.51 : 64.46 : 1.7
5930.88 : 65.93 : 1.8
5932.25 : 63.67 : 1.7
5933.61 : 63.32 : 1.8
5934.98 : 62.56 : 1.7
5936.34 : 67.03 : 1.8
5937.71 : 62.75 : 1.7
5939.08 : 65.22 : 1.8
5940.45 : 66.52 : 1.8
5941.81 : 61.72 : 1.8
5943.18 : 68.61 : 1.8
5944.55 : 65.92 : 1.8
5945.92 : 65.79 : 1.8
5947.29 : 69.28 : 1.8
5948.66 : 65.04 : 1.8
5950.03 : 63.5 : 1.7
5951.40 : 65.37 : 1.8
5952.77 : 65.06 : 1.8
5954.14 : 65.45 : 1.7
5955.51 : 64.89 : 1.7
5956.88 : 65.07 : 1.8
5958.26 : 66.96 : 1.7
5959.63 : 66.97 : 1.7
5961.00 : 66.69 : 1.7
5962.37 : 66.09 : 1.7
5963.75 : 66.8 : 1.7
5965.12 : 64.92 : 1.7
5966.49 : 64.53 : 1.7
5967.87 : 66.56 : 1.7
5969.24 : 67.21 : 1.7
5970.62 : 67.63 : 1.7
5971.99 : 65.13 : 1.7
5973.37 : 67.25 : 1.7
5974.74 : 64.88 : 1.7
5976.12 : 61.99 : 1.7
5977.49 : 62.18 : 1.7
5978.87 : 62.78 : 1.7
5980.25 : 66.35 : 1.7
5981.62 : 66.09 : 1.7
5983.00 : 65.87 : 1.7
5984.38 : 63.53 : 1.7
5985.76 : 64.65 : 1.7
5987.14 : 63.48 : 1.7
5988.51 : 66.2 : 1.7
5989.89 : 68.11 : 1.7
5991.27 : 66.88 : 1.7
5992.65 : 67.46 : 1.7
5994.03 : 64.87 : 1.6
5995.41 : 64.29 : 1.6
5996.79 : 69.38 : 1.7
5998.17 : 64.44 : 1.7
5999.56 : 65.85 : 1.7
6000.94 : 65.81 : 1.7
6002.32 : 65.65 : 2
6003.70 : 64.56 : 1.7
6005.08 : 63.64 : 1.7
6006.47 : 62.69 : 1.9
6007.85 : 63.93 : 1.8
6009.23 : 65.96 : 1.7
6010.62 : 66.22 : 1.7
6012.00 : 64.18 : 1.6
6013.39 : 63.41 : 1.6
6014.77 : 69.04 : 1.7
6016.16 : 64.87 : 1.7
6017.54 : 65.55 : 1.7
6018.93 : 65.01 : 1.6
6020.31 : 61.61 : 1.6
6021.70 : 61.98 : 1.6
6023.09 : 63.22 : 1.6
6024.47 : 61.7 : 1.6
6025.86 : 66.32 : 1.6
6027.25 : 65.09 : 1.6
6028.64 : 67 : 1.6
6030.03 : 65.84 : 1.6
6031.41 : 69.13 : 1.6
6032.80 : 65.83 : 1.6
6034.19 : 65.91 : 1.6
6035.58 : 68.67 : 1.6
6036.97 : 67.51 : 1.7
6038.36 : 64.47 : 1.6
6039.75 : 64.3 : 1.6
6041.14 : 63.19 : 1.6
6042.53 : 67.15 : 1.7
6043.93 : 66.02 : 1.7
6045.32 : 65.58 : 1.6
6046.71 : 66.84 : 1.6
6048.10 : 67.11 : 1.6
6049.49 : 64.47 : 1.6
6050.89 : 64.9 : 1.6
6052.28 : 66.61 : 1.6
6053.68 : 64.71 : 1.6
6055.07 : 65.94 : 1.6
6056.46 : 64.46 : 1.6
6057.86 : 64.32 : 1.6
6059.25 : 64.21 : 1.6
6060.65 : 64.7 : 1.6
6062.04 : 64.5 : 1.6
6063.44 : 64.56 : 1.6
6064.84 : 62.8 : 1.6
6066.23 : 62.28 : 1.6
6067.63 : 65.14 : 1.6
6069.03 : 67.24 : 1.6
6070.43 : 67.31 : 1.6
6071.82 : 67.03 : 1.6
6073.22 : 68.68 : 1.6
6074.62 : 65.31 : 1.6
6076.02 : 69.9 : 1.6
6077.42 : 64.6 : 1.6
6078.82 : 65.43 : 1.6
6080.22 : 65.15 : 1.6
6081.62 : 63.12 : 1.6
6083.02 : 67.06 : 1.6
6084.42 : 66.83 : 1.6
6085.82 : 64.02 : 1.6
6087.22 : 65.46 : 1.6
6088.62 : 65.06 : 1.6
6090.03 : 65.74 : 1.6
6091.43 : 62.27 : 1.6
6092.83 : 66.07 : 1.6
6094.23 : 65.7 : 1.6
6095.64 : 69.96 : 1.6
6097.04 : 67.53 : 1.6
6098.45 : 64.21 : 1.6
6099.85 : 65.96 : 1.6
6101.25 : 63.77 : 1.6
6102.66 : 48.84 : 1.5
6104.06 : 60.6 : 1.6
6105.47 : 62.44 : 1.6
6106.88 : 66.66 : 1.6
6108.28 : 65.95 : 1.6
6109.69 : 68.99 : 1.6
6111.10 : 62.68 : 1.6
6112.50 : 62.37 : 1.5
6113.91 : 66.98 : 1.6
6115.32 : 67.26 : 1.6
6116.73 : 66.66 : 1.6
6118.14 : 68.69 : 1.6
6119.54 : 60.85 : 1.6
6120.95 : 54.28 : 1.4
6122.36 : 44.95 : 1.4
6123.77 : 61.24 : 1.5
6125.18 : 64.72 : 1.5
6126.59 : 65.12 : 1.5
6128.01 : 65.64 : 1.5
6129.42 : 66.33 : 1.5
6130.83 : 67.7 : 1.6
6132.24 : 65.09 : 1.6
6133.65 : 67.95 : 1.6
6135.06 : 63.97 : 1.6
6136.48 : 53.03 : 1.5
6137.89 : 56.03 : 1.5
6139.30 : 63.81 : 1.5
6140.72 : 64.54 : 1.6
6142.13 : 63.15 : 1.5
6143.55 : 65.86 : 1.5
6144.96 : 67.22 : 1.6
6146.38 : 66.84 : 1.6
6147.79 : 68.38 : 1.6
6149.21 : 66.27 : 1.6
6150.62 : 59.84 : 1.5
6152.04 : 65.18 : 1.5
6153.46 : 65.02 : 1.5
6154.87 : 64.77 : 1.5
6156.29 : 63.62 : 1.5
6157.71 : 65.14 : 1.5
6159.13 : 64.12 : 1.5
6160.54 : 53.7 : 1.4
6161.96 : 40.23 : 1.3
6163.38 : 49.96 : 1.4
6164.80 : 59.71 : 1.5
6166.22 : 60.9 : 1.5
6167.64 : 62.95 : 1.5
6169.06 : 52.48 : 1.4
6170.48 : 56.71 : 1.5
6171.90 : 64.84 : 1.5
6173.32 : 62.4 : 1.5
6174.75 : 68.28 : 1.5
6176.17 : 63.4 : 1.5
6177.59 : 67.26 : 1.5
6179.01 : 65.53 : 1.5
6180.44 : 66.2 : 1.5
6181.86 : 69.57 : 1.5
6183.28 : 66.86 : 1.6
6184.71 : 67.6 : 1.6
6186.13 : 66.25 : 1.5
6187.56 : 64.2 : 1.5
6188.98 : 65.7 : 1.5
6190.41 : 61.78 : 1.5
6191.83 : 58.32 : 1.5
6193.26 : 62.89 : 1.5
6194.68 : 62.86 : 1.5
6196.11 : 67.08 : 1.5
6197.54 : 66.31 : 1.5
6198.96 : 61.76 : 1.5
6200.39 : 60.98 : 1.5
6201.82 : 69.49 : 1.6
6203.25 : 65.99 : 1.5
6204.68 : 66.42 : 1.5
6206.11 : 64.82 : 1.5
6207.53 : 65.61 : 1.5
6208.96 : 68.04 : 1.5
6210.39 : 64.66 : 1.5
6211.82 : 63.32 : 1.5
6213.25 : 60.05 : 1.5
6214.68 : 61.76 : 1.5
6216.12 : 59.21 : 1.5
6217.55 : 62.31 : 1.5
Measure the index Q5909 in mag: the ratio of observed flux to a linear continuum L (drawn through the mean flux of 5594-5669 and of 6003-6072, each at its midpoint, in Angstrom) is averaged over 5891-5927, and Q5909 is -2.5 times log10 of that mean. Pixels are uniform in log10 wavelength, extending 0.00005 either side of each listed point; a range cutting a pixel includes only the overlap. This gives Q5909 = 0.095 mag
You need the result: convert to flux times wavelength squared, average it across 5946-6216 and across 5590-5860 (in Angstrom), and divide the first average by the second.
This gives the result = 1.2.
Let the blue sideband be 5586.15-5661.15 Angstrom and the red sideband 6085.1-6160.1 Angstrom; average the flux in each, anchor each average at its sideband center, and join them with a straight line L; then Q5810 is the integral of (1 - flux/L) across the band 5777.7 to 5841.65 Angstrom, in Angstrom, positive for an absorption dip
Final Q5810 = -4.4 Angstrom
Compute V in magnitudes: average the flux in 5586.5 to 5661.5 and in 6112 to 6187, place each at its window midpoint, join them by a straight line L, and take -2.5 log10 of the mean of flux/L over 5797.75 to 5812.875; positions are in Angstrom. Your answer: -0.11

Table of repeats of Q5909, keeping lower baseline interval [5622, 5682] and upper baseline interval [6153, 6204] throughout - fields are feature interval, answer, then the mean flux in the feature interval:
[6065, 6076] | -0.063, 66.2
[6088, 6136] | -0.022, 63.8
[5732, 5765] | -0.036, 64.2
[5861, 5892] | 0.077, 58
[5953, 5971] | -0.063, 66.1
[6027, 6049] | -0.064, 66.3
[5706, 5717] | 0.022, 60.8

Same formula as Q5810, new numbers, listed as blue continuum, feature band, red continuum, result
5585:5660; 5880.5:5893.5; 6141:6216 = 2.78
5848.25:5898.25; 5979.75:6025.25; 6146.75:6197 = -4.41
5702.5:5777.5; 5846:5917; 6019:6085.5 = 6.59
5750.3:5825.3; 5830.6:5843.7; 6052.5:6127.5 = -0.42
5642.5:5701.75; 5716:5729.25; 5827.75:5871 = -0.29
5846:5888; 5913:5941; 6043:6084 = -0.52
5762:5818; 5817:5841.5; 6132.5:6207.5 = -0.15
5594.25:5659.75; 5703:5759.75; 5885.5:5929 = -4.42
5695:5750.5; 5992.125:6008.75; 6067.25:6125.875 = -0.31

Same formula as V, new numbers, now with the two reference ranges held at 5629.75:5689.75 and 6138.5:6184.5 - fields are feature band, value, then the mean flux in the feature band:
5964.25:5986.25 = -0.05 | 65.1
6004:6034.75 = -0.04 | 64.9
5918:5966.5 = -0.05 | 65.4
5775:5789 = -0.01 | 62.7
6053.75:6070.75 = -0.04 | 64.7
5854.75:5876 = -0.02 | 63.5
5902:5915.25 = -0.03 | 64.2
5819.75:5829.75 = -0.04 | 64.7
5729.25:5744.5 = -0.03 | 64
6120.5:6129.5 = 0.05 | 60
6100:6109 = 0.02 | 61.7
